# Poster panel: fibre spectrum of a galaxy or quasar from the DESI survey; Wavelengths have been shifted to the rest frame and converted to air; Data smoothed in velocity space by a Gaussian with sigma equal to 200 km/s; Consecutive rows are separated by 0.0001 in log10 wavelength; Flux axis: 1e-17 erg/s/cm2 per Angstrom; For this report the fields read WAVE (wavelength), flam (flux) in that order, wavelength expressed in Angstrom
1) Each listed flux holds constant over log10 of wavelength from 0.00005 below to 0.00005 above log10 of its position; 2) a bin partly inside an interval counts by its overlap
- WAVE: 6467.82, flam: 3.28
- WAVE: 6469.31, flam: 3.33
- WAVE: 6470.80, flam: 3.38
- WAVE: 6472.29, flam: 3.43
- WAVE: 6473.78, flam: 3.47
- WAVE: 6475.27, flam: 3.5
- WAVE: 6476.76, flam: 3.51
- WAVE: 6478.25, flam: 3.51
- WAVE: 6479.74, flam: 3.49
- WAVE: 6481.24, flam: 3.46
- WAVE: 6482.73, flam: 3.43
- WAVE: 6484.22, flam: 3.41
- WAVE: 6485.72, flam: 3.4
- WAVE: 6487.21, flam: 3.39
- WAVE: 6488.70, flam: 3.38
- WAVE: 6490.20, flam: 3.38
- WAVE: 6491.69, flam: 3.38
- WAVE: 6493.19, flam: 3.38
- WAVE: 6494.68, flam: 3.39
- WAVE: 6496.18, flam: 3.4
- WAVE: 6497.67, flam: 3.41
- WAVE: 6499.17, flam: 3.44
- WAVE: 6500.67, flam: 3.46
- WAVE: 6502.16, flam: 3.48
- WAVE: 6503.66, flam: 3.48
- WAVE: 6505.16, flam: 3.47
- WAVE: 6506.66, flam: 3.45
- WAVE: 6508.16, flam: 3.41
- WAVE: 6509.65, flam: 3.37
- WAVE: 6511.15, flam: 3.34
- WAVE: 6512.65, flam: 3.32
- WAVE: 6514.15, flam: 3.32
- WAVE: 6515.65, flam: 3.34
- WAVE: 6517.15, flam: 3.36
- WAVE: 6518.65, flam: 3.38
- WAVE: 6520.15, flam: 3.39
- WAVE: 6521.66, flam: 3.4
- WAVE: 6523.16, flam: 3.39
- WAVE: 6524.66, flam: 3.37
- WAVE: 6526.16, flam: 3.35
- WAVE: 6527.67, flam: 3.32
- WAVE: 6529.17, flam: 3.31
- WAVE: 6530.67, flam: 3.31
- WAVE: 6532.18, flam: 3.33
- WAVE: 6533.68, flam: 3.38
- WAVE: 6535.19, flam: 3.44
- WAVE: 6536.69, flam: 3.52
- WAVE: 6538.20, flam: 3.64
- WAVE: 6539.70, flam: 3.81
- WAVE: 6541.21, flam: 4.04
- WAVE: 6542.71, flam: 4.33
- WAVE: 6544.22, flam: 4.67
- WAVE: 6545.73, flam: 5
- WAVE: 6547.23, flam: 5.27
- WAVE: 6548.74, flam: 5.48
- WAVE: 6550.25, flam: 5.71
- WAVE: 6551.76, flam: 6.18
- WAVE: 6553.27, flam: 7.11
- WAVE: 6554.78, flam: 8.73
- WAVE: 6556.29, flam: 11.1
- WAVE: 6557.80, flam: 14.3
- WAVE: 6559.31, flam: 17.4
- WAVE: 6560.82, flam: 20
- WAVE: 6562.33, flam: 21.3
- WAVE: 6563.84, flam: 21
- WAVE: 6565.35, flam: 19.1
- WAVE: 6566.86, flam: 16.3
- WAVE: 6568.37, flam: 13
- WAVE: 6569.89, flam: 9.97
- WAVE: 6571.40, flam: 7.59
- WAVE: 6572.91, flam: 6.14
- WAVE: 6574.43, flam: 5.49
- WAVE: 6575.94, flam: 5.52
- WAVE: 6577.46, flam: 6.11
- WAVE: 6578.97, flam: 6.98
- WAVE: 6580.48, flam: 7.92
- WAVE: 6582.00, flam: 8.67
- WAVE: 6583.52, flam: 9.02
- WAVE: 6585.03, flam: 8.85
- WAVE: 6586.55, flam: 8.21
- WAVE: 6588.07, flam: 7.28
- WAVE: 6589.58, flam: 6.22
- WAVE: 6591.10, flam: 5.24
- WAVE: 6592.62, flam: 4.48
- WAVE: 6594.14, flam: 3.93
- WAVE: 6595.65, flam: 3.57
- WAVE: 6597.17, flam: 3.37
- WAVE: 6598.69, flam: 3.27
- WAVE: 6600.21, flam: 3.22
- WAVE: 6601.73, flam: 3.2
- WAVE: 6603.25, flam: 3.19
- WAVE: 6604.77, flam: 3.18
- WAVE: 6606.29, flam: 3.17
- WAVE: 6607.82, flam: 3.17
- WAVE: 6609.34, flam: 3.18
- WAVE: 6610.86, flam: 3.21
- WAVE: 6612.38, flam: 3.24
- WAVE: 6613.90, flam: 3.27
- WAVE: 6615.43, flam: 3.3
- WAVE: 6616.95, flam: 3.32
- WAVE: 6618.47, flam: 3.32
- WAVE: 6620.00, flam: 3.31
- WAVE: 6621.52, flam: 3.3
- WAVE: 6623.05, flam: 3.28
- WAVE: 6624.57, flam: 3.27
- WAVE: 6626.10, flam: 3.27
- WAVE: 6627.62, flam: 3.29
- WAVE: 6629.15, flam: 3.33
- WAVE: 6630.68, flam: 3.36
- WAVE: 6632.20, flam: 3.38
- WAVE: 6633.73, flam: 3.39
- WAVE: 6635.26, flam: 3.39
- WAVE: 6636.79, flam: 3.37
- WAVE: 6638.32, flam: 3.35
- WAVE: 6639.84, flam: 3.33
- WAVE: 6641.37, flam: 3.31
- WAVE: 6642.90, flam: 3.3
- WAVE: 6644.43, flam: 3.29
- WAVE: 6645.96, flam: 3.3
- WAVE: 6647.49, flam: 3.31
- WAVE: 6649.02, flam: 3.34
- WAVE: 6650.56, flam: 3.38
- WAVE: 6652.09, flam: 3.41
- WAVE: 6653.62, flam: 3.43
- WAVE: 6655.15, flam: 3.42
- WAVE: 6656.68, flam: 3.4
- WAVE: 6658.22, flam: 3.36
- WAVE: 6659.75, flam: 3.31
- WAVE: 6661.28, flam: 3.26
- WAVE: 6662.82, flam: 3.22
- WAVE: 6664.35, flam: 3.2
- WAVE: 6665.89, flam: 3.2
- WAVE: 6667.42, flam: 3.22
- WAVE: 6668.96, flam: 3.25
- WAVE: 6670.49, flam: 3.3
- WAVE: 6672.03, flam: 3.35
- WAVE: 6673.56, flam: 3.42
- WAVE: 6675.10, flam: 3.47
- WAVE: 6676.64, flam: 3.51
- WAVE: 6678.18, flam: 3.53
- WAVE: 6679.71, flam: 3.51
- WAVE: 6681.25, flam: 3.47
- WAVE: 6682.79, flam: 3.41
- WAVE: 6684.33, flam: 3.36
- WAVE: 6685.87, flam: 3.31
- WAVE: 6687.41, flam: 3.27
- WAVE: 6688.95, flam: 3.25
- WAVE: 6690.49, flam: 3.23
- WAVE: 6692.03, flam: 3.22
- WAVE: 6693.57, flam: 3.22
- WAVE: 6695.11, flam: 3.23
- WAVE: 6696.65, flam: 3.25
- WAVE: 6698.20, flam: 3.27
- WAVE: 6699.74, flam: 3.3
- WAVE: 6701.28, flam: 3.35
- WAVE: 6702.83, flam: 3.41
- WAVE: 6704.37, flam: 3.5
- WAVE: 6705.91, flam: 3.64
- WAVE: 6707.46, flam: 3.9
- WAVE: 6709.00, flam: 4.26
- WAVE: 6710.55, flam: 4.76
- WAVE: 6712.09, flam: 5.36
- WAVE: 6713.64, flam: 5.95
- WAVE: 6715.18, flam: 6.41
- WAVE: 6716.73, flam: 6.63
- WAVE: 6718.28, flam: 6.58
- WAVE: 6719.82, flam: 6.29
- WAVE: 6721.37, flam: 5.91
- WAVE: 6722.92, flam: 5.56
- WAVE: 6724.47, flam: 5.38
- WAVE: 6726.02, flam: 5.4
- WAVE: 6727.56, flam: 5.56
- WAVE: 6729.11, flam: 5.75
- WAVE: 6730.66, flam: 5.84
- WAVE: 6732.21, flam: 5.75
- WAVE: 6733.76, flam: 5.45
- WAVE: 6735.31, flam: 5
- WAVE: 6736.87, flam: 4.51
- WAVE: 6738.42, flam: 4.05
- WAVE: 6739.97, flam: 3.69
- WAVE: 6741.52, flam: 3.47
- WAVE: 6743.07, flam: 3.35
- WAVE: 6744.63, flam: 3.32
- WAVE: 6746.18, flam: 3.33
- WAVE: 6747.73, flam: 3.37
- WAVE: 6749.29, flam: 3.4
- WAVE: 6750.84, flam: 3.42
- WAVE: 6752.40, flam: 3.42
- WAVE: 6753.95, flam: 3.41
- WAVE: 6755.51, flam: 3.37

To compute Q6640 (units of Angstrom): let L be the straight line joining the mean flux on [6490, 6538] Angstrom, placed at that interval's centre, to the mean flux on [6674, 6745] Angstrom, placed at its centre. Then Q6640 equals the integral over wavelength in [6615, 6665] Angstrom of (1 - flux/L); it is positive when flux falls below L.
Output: 8.3 Angstrom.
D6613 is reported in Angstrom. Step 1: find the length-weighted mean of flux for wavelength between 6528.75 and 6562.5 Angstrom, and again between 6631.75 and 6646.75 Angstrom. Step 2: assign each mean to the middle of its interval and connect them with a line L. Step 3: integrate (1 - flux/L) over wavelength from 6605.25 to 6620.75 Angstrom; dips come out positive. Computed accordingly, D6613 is 4.0 Angstrom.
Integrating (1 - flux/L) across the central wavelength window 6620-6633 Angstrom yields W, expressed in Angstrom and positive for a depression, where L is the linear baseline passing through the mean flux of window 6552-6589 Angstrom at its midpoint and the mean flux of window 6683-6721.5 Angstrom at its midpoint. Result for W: 7.7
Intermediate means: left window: 11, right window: 4.2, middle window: 3.31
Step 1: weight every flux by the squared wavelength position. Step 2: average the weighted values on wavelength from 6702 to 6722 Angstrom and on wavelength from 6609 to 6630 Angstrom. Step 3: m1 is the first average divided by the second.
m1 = 1.60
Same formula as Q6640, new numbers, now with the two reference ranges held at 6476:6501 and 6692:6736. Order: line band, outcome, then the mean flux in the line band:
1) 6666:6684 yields 4.7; 3.4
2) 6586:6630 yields 3.8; 3.79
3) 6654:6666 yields 3.2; 3.31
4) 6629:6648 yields 4.4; 3.34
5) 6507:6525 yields 1.1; 3.37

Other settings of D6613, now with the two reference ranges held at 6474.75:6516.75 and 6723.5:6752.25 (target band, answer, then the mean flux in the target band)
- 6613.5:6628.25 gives 2.4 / 3.29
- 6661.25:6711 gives 9.4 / 3.42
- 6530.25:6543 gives -0.1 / 3.63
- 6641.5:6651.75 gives 1.8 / 3.32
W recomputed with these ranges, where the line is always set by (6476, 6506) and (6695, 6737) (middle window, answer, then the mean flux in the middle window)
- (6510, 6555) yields -4.40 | 4.09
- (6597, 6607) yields 2.28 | 3.22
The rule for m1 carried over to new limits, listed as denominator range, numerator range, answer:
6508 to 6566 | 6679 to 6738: 0.72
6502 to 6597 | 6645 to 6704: 0.52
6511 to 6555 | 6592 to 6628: 0.83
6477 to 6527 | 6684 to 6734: 1.43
